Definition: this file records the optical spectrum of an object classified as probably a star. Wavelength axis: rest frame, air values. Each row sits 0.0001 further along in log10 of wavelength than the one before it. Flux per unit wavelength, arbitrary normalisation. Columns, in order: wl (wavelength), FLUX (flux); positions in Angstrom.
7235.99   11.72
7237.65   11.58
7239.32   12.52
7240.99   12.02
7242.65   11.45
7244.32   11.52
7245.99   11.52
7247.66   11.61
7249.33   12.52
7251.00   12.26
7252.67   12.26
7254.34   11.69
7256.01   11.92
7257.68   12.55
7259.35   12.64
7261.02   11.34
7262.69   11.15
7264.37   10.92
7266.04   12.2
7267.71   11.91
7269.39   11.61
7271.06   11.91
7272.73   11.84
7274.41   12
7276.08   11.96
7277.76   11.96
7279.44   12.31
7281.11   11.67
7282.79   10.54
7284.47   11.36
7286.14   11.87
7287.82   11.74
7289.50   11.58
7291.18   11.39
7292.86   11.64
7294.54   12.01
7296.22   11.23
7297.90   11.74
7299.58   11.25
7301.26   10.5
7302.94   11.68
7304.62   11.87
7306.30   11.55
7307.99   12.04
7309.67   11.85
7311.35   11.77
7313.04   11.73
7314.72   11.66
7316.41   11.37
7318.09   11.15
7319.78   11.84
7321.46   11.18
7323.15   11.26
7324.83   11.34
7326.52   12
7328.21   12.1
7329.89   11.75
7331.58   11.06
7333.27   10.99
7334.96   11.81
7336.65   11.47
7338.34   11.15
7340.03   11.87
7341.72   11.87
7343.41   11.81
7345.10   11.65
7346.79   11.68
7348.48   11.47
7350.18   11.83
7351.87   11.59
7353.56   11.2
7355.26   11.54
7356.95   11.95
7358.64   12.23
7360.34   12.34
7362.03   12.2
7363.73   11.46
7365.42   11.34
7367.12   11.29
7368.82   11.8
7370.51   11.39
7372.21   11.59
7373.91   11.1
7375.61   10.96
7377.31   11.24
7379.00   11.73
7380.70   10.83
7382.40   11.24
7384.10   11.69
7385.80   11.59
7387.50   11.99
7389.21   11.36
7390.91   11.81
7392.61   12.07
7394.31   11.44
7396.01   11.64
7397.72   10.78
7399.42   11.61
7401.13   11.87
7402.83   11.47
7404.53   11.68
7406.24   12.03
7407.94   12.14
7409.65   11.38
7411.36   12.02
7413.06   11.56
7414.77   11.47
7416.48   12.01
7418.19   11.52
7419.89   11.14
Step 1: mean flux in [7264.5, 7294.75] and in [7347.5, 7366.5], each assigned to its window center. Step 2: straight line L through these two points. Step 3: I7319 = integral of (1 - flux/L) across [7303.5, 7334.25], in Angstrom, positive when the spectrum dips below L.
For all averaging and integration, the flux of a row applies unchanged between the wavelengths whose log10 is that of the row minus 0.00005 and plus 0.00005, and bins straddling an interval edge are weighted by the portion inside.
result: 0.38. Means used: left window 11.7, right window 11.7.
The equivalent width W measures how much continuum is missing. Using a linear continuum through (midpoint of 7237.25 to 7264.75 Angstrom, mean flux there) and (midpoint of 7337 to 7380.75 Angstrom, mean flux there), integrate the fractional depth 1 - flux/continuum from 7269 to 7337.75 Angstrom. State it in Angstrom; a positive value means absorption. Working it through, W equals 0.8 Angstrom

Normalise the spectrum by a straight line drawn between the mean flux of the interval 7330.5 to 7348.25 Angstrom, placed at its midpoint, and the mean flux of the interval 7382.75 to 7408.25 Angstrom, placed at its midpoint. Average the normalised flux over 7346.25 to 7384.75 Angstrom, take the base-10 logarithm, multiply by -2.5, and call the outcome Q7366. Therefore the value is 0.00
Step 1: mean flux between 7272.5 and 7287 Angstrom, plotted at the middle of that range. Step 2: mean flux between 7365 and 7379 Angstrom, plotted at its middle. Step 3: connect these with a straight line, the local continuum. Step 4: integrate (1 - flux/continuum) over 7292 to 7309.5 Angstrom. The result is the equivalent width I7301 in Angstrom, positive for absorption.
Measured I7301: 0.11 Angstrom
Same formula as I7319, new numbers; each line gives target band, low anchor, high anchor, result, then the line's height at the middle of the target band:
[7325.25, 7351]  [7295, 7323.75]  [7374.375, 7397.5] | -0.3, 11.5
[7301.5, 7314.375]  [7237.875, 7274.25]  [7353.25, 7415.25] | 0.0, 11.8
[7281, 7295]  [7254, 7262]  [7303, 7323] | 0.4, 11.8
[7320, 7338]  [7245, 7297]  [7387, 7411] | 0.3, 11.7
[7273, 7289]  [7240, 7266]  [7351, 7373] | 0.1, 11.8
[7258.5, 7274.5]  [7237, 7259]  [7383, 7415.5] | 0.3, 11.9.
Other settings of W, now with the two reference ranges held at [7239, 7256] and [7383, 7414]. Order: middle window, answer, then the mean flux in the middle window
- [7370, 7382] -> 0.5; 11.3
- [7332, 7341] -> 0.2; 11.4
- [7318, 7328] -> 0.2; 11.5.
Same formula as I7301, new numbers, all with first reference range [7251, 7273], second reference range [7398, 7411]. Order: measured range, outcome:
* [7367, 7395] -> 0.6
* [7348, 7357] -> 0.1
